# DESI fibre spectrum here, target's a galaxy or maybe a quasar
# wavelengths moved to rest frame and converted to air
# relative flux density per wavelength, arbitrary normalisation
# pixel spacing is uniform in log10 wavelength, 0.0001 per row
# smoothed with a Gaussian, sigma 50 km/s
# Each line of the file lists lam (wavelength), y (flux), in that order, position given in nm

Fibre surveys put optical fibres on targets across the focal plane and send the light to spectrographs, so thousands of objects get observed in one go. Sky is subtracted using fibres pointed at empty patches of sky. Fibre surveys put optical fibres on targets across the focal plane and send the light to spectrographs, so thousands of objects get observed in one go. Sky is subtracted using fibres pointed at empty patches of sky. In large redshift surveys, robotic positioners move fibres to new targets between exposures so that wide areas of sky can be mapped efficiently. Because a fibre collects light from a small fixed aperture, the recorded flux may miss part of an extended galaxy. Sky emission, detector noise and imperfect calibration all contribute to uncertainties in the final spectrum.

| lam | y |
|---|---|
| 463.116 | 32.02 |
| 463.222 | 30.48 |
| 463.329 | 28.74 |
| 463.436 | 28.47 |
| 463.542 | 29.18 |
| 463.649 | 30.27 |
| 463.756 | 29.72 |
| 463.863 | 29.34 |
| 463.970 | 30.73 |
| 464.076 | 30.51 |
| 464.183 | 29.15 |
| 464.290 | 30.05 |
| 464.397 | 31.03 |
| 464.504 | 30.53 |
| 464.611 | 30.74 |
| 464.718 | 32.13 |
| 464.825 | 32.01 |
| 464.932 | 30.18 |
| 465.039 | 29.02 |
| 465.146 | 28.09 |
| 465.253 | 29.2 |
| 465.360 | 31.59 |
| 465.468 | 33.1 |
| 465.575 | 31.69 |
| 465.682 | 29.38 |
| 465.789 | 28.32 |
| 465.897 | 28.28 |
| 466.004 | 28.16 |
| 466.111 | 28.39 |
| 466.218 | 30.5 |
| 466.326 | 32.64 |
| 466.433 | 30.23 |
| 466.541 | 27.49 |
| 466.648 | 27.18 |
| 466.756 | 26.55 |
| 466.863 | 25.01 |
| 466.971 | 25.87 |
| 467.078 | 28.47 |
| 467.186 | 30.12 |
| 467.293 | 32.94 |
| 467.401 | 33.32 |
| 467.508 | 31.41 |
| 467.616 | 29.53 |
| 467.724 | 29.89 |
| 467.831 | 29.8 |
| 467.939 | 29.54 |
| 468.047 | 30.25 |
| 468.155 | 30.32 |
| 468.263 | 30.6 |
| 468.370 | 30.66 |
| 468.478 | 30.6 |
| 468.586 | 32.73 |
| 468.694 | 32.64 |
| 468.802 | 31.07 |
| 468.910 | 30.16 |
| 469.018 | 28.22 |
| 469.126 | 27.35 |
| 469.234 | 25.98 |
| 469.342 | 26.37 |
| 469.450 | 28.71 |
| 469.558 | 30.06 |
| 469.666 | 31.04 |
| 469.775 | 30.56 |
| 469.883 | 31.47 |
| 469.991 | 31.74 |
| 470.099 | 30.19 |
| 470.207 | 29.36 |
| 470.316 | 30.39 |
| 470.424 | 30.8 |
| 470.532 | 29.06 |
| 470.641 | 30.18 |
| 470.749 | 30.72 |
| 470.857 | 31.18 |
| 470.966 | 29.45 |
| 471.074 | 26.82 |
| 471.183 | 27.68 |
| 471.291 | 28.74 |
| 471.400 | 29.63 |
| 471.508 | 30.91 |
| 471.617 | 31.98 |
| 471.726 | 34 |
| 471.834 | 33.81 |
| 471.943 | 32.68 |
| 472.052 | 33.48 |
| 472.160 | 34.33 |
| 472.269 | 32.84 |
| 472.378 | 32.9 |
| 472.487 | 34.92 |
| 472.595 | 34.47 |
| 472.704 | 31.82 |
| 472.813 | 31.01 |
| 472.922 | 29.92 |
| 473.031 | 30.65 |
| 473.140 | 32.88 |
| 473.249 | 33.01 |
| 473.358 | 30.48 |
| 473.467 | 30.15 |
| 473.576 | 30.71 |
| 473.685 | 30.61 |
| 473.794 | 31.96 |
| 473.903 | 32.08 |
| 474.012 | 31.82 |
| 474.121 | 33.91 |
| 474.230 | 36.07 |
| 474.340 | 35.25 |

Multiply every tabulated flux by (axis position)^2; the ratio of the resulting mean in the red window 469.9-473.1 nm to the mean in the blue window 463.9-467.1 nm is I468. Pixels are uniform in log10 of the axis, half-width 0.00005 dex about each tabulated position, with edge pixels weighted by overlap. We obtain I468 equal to 1.1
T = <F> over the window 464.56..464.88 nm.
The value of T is 31.6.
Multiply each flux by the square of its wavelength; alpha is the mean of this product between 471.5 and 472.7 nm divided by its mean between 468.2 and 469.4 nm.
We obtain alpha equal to 1.1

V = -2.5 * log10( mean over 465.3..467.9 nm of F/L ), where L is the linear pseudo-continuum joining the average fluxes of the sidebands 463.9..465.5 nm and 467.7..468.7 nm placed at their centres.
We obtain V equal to 0.04 mag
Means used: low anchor 30.5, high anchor 30.6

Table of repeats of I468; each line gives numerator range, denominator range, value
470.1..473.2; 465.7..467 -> 1.13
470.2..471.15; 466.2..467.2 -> 1.07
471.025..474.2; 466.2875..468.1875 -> 1.10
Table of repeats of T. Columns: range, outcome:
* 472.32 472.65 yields 34.1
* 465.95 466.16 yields 28.4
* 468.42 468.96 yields 31.4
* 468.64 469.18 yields 29.9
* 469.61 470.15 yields 31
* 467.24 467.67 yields 31.8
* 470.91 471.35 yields 28.2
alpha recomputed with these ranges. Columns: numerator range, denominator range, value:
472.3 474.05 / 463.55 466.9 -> 1.11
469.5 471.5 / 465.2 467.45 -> 1.04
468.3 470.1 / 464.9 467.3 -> 1.04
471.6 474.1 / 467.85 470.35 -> 1.09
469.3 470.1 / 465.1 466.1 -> 1.03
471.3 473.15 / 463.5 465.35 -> 1.11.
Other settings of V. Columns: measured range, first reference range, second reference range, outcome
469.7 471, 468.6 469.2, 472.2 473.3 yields 0.016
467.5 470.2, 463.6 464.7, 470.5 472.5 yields 0.032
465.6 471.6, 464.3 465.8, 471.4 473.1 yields 0.067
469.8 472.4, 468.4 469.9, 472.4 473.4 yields 0.001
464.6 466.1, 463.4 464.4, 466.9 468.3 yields -0.005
